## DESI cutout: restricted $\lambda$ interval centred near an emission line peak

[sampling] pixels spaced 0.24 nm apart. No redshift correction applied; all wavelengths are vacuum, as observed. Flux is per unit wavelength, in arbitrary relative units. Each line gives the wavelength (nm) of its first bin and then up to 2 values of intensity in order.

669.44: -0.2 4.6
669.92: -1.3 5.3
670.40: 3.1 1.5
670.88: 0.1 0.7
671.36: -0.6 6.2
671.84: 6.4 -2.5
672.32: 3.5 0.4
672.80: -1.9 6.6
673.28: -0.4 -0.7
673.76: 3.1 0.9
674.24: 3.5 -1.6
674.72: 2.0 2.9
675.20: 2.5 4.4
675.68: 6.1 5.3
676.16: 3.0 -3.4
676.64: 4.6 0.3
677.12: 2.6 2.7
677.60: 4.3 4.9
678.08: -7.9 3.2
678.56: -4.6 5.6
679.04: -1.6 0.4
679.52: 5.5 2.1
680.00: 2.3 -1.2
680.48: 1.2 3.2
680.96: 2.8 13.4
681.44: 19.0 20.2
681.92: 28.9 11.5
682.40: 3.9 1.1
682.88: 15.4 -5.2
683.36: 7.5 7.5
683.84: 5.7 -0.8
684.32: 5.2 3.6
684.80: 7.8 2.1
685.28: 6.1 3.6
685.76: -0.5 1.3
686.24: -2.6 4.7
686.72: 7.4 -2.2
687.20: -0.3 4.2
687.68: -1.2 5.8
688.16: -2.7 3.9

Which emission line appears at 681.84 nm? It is [O II] 3727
